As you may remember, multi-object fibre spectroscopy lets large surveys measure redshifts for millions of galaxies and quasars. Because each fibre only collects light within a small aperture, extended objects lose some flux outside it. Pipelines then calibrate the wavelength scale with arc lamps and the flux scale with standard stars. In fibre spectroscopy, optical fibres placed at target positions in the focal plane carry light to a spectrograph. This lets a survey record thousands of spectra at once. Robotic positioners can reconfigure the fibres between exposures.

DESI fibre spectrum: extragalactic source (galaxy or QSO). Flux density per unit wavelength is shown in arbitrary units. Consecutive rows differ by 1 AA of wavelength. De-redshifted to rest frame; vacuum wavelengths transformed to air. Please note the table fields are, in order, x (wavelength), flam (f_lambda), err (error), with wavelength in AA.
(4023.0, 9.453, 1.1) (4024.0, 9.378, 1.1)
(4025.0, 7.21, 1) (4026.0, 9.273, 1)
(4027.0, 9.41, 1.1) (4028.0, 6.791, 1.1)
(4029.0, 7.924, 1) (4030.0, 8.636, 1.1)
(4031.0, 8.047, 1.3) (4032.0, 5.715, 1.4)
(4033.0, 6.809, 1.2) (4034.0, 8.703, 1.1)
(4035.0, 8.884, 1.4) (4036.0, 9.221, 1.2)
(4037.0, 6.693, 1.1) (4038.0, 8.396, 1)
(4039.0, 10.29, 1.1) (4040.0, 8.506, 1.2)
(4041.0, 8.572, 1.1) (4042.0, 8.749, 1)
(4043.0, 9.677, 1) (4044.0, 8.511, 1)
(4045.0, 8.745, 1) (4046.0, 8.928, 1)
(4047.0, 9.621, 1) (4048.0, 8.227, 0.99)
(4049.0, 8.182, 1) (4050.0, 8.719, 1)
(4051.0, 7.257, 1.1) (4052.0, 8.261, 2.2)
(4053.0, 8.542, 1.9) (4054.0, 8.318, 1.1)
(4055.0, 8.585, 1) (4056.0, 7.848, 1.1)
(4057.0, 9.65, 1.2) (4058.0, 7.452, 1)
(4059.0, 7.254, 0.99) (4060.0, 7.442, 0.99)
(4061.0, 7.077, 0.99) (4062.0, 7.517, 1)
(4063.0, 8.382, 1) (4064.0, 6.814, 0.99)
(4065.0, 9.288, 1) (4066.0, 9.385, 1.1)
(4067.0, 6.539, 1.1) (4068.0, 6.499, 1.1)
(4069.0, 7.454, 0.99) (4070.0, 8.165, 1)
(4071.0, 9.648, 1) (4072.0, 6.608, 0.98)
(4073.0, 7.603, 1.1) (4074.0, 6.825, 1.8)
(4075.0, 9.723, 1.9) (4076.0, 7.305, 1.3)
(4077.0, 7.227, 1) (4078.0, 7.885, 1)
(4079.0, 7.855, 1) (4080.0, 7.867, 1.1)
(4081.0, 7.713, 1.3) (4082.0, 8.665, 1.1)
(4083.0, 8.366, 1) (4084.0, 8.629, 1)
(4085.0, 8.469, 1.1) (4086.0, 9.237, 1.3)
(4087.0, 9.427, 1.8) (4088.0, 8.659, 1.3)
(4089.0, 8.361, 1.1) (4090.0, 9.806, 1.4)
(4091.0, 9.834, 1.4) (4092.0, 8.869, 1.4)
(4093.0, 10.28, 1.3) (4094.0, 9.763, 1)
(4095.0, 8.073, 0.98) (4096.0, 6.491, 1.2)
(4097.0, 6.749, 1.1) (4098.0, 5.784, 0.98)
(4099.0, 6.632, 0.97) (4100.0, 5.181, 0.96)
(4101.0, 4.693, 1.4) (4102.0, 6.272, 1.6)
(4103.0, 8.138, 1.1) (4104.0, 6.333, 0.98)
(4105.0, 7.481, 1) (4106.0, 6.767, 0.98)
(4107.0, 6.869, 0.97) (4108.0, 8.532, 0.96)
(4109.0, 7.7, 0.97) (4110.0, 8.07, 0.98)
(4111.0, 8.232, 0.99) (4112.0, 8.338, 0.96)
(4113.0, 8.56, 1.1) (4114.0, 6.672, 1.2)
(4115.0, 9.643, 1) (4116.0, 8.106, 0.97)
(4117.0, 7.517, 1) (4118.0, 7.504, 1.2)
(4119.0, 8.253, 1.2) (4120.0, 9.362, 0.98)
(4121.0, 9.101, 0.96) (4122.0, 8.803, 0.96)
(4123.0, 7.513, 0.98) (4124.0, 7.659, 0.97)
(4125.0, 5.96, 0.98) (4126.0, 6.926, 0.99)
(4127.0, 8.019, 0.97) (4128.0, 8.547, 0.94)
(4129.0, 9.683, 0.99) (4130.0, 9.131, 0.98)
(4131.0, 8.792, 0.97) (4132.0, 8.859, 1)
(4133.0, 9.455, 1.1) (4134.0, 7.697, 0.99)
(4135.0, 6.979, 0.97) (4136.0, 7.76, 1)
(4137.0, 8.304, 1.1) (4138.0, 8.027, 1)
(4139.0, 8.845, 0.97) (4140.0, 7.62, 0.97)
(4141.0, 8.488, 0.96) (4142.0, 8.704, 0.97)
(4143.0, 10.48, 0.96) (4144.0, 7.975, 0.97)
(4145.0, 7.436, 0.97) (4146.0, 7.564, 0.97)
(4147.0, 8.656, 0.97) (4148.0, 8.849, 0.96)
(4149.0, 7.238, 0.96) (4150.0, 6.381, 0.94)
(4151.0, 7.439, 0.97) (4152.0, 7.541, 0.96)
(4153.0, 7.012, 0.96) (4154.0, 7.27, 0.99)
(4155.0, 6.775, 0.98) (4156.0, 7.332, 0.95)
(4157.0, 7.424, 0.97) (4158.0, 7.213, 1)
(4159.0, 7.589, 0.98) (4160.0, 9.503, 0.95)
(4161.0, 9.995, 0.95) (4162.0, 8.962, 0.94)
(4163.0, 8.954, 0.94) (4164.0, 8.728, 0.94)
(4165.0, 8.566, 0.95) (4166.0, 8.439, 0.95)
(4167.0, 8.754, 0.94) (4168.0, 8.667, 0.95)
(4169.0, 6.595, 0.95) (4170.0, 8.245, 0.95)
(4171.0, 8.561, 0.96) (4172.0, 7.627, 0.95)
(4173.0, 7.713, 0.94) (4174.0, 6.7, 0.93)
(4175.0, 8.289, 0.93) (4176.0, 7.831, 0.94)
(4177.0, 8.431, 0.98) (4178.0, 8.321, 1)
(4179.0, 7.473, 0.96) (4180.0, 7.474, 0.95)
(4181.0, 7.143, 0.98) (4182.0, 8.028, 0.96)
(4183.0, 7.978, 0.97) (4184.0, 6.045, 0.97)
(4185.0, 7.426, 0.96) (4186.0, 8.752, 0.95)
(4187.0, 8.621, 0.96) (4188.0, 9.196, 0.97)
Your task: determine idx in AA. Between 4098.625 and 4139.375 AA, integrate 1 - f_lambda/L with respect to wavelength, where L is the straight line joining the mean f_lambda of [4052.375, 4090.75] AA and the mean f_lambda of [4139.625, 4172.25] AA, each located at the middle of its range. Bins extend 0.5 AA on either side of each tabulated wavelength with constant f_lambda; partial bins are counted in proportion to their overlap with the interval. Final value 1.4 AA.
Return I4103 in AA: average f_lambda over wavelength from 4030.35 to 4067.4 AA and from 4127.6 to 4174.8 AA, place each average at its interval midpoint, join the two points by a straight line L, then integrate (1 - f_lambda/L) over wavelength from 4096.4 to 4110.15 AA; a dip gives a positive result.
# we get 2.40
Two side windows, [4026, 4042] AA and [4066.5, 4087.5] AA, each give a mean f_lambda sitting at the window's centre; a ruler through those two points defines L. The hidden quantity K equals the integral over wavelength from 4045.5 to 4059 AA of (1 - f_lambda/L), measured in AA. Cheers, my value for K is -0.44 AA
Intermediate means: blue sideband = 8.23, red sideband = 7.99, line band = 8.39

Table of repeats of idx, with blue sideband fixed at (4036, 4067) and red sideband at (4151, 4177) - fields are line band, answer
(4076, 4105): 1.2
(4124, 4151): -0.2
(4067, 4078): 0.8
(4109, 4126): 0.2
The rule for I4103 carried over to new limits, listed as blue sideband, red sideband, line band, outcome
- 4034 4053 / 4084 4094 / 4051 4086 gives 3.8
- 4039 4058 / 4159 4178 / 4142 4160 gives 1.4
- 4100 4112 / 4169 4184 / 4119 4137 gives -2.2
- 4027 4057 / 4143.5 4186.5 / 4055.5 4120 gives 2.3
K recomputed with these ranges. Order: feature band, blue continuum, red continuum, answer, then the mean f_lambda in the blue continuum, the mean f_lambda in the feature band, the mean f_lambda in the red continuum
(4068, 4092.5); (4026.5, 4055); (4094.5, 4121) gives -1.58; 8.37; 8.3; 7.42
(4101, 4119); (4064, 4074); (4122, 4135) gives 0.96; 7.8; 7.62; 8.16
